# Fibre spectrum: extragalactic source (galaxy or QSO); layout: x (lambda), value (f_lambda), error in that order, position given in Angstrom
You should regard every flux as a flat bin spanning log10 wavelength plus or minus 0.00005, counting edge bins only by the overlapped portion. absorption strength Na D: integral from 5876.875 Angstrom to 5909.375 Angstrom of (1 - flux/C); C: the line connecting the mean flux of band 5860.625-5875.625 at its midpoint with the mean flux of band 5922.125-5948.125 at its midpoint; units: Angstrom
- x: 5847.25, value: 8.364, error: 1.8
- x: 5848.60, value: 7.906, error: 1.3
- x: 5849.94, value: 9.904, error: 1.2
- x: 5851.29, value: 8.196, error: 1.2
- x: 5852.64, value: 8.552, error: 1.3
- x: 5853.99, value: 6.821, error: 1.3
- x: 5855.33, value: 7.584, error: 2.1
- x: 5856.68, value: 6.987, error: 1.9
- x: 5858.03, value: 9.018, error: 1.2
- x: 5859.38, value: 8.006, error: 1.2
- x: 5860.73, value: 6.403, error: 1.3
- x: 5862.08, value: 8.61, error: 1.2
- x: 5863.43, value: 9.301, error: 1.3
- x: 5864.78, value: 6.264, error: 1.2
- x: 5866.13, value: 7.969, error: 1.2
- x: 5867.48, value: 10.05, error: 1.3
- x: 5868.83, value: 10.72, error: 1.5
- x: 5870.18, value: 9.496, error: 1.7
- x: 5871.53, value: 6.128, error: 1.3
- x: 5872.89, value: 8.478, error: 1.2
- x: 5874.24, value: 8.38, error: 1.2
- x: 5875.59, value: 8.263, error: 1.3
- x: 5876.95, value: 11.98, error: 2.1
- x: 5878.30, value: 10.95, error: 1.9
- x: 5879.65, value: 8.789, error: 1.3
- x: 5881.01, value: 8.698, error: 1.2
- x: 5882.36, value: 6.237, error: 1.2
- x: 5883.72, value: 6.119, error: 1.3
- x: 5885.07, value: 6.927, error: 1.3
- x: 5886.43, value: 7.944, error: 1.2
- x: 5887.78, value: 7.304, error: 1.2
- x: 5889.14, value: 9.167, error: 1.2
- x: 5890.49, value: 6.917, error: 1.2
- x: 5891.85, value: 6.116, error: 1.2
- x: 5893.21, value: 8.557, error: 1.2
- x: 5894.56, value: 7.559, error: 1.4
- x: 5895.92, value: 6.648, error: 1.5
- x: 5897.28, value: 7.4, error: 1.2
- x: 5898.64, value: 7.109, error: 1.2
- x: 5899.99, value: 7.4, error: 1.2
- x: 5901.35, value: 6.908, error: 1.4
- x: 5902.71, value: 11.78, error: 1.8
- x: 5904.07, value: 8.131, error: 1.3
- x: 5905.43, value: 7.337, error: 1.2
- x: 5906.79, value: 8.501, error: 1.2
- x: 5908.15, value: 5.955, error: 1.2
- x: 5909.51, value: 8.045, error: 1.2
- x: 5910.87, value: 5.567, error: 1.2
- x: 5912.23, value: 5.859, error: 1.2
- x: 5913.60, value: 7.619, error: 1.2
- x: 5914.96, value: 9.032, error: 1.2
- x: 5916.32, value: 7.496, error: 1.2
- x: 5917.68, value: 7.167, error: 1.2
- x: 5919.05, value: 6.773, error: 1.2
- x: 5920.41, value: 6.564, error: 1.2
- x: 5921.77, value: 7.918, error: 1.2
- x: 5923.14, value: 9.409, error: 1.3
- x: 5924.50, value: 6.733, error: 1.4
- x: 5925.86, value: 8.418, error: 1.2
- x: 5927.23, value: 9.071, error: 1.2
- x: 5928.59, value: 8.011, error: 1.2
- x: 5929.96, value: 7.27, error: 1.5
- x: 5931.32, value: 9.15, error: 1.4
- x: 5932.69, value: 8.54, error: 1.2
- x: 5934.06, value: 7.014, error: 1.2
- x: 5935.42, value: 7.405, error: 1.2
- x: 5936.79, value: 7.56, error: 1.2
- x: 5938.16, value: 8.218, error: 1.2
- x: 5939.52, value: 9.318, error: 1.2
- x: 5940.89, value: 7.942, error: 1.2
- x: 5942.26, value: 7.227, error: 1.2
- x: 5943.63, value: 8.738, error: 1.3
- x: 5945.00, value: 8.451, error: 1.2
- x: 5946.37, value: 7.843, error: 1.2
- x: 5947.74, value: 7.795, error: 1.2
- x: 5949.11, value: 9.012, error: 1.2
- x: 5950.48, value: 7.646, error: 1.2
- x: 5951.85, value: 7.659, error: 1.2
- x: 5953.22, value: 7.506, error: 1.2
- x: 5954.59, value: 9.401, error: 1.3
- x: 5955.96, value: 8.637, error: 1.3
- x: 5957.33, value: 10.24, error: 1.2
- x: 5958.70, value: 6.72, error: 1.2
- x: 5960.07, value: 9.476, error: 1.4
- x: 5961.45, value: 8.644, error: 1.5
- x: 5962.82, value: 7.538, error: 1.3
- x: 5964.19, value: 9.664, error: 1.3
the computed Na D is 1.7 Angstrom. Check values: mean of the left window 8.42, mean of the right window 8.11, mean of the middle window 7.86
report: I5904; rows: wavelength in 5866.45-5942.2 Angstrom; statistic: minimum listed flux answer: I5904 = 5.567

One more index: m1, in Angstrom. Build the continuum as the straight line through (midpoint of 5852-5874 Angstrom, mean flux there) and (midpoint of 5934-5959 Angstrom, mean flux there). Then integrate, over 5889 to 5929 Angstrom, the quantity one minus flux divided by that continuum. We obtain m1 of 2.7 Angstrom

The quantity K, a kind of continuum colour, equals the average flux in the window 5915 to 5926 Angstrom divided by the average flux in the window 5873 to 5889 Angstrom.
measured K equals 0.91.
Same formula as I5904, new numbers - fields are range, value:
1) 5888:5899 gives 6.116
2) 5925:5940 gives 7.014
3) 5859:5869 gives 6.264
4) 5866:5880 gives 6.128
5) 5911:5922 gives 5.859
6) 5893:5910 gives 5.955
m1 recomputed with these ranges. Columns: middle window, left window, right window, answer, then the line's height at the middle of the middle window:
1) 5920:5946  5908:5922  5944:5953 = -1.53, 7.62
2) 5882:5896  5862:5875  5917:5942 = 1.76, 8.32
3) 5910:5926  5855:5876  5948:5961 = 1.94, 8.37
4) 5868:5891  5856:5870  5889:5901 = -1.61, 7.84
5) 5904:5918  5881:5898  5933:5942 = 0.49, 7.57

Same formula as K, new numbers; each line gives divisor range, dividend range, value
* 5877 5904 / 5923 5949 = 1.02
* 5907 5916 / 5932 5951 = 1.13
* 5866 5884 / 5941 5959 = 0.94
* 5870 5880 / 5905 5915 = 0.79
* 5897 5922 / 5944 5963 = 1.11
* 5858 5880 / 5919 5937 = 0.90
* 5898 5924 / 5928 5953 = 1.06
